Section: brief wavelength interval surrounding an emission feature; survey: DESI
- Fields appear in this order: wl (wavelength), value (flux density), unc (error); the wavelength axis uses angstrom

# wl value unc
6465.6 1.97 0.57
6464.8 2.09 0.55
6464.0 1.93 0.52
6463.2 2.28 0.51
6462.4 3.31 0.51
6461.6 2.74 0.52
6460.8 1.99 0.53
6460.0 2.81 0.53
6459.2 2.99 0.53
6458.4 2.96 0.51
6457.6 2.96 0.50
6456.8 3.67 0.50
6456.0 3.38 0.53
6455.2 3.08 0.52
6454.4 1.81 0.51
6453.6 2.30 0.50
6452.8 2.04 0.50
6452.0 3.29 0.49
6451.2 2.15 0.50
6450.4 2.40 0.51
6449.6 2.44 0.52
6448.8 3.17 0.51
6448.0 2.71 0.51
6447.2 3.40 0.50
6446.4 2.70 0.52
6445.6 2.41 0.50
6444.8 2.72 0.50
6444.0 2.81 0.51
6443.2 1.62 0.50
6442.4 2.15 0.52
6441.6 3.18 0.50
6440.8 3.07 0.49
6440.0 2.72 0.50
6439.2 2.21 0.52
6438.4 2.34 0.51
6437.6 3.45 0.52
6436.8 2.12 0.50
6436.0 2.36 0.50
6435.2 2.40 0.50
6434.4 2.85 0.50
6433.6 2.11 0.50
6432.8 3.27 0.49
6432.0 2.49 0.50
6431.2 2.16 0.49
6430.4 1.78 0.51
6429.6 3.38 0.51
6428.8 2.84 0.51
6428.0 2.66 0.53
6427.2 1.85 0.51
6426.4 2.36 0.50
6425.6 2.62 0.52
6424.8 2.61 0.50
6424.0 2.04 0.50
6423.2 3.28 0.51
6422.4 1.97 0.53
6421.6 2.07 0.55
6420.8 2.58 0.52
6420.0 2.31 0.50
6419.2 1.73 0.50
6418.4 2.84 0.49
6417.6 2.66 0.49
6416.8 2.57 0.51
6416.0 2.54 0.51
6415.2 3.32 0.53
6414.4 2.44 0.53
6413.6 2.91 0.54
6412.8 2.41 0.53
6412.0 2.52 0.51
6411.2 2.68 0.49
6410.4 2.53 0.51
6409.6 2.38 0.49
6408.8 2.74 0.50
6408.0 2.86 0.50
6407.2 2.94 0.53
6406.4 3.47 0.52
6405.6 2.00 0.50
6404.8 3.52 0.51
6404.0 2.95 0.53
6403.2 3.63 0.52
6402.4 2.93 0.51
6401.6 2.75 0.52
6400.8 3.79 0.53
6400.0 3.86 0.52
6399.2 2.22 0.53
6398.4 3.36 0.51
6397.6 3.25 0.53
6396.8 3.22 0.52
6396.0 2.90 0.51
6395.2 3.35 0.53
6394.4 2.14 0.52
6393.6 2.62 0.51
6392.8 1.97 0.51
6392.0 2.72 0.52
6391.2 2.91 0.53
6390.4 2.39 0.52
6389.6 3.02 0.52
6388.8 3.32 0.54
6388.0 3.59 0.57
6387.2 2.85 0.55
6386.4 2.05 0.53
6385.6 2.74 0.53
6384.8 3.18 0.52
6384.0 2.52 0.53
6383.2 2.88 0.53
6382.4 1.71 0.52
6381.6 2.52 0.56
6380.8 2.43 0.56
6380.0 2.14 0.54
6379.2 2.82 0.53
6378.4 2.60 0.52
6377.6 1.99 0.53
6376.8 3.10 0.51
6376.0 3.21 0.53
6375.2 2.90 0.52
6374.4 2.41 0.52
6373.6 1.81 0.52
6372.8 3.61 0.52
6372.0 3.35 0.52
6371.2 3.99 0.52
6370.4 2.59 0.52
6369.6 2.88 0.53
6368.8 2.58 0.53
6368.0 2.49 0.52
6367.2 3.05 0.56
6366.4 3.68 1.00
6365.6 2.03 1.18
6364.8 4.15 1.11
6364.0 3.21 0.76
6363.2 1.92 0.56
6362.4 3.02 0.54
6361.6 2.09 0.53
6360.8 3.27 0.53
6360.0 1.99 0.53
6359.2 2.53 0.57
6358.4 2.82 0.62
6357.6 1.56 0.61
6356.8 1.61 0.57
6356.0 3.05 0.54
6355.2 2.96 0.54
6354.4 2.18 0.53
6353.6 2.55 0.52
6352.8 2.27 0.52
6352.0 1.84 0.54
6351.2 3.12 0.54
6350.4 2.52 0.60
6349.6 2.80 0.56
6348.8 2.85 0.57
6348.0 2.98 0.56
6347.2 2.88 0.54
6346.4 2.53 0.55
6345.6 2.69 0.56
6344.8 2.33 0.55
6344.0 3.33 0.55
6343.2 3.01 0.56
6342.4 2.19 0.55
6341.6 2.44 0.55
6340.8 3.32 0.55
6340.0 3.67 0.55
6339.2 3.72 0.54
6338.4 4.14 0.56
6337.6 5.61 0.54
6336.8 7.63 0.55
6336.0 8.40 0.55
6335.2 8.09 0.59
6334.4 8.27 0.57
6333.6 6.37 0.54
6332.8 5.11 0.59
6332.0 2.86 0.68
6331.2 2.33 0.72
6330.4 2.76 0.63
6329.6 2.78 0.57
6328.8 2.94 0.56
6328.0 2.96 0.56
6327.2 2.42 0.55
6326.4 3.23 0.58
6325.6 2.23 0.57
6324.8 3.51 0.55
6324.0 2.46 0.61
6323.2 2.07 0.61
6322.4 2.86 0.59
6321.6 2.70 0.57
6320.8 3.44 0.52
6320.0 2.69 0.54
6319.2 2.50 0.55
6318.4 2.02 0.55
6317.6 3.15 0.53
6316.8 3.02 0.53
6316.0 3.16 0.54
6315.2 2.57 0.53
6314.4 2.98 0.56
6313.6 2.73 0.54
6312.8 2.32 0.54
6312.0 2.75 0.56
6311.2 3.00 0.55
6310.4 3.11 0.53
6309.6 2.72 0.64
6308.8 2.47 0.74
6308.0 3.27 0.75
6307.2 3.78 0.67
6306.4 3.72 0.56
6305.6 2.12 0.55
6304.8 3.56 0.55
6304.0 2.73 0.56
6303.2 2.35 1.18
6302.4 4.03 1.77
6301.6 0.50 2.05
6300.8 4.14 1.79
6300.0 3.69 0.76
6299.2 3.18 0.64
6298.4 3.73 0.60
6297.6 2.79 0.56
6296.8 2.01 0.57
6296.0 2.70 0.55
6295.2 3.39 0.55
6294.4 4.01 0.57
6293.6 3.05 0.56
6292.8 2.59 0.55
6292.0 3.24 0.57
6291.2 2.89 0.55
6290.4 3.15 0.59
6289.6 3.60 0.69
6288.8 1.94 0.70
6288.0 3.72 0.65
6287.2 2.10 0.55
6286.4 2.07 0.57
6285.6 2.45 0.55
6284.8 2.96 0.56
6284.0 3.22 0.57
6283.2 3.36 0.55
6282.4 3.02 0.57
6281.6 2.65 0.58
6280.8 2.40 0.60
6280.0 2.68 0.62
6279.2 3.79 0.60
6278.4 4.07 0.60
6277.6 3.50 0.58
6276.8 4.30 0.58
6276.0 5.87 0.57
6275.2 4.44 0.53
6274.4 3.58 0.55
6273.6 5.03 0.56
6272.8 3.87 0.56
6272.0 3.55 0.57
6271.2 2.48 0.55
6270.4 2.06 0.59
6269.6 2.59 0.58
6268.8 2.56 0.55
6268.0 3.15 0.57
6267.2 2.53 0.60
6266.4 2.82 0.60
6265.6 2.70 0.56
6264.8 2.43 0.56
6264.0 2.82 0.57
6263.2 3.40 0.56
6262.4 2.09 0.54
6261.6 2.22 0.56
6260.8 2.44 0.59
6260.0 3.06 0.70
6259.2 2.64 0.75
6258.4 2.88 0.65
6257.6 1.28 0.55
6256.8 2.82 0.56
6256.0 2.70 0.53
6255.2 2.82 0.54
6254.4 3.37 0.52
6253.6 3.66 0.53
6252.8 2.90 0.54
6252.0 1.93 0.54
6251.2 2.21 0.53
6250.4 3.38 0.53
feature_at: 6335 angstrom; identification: [O III]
